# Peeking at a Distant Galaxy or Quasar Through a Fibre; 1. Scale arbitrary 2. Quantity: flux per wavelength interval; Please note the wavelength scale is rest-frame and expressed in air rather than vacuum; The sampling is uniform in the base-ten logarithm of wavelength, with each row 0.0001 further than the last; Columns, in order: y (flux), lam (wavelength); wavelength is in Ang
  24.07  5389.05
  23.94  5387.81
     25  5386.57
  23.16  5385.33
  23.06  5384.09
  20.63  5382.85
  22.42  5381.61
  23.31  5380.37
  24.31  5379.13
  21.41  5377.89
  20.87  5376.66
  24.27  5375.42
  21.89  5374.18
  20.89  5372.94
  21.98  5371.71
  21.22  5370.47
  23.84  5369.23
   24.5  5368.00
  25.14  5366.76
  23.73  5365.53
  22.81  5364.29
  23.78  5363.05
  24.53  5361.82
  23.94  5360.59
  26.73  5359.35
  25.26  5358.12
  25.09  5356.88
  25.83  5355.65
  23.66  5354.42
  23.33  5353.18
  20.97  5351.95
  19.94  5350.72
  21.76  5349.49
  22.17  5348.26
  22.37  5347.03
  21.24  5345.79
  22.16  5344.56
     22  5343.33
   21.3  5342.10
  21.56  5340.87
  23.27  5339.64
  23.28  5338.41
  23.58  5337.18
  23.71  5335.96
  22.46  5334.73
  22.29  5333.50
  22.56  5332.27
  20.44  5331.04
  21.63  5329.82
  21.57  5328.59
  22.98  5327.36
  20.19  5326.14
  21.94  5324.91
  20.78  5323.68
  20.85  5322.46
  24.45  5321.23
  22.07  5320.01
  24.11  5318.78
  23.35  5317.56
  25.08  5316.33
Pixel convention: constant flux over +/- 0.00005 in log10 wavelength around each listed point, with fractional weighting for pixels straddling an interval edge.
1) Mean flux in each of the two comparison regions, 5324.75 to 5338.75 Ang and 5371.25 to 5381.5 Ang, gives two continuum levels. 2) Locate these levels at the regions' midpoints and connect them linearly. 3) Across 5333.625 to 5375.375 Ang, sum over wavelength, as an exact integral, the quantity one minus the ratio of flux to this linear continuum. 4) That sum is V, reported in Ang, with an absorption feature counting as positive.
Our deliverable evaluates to -1.4 Ang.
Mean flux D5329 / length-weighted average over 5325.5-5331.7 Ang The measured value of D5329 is 21.4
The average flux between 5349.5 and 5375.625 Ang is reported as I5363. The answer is 23.4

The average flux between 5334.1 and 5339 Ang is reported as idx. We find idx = 23.3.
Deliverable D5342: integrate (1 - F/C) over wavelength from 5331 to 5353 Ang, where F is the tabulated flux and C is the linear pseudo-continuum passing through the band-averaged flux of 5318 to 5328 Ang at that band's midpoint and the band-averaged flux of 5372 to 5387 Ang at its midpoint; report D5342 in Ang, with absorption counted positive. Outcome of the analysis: 0.2 Ang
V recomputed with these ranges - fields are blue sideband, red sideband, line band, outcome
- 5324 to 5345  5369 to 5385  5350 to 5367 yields -1.3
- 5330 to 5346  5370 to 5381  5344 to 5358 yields -0.2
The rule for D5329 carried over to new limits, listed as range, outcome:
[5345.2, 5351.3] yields 21.5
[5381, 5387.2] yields 22.9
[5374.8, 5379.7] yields 22.7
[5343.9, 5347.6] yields 21.9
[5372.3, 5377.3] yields 22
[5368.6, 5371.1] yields 22.5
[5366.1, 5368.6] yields 24.8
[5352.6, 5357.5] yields 24.5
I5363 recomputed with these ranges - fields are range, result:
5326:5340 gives 22.4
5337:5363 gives 23.1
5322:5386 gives 22.7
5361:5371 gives 23.7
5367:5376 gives 22.7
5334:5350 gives 22.4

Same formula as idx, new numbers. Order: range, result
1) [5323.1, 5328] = 21.5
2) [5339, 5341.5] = 22.4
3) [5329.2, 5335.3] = 21.9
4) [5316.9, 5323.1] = 23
